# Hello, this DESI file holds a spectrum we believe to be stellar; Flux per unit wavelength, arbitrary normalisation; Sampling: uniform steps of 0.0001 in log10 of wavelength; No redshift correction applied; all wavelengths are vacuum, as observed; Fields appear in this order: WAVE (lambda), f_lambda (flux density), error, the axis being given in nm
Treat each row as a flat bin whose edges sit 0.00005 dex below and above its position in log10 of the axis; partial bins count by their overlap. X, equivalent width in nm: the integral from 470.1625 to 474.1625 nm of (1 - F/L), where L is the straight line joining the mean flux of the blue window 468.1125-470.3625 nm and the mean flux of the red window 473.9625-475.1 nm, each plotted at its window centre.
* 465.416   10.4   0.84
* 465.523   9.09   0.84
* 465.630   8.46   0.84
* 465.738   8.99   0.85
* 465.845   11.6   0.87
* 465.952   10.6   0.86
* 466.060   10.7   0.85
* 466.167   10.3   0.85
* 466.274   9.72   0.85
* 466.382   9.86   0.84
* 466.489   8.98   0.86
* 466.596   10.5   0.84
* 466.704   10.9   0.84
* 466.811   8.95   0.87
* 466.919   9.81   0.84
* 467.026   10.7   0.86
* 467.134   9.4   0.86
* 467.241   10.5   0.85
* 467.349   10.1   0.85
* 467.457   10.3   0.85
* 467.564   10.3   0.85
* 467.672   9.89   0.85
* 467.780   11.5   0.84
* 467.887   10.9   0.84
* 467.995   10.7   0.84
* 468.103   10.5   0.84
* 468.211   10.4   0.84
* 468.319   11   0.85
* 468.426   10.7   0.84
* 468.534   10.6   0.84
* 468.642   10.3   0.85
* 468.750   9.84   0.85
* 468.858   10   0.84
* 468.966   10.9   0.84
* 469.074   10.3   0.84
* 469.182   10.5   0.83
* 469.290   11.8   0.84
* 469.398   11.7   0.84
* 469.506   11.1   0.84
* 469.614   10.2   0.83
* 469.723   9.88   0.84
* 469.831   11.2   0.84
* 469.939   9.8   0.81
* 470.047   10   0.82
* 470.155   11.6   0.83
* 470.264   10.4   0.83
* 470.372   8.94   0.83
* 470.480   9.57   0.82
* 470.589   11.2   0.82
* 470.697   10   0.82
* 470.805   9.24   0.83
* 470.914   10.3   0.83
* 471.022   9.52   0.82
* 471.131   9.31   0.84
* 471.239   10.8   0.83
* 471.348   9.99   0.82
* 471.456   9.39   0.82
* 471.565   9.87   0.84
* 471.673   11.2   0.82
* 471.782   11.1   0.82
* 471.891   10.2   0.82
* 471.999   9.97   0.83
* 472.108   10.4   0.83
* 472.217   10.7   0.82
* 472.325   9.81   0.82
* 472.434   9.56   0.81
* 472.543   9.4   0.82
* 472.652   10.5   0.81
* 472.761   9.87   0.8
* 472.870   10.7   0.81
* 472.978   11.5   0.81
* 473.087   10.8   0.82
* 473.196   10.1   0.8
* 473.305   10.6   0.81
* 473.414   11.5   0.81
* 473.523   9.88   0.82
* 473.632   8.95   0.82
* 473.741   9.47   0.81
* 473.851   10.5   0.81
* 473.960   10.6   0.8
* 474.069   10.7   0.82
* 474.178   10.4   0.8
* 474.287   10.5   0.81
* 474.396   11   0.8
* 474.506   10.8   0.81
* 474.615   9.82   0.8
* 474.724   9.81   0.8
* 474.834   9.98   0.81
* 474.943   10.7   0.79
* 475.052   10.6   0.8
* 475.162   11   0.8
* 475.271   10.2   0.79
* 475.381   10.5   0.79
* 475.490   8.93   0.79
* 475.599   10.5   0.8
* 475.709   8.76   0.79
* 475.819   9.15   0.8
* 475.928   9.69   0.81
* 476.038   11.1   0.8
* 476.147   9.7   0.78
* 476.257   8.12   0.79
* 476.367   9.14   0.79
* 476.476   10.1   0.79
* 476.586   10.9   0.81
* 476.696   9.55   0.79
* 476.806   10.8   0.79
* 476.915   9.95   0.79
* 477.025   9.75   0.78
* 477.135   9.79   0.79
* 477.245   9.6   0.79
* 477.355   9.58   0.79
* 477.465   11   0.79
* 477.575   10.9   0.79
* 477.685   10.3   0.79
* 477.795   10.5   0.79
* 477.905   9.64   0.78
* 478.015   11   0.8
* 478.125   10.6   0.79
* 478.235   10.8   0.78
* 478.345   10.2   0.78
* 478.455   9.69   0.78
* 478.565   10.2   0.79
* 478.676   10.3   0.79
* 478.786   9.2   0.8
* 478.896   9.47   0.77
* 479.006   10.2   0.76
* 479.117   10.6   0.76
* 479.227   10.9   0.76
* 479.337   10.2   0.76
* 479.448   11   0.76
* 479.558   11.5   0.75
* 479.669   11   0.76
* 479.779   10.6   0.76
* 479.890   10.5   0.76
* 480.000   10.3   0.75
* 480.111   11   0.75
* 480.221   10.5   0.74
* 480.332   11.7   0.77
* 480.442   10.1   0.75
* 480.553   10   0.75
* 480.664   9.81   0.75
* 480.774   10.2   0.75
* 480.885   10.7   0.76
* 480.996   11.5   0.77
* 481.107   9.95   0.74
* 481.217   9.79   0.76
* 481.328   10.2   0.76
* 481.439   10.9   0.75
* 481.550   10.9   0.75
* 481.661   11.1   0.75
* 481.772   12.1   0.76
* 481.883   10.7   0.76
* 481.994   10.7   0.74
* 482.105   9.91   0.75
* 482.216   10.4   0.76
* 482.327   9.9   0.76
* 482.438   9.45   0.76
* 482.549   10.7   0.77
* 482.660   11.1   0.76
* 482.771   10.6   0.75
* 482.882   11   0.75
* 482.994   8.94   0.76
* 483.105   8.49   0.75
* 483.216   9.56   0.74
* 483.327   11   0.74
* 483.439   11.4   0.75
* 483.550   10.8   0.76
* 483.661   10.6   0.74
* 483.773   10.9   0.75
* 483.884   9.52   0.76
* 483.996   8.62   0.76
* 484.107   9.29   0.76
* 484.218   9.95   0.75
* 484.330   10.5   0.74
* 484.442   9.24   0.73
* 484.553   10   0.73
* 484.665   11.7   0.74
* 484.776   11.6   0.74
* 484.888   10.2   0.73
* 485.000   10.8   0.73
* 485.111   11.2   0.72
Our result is 0.115 nm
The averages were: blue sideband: 10.6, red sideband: 10.4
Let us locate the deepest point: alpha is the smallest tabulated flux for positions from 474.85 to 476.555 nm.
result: 8.12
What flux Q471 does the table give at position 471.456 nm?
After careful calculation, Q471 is 9.39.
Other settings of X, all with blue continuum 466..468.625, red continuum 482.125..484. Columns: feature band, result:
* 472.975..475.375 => -0.03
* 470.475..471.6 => 0.04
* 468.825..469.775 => -0.04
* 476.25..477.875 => 0.03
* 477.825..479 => 0.01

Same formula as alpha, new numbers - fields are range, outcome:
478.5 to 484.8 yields 8.49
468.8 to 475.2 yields 8.94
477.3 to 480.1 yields 9.2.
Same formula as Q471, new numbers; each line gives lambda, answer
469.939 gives 9.8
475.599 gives 10.5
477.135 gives 9.79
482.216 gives 10.4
